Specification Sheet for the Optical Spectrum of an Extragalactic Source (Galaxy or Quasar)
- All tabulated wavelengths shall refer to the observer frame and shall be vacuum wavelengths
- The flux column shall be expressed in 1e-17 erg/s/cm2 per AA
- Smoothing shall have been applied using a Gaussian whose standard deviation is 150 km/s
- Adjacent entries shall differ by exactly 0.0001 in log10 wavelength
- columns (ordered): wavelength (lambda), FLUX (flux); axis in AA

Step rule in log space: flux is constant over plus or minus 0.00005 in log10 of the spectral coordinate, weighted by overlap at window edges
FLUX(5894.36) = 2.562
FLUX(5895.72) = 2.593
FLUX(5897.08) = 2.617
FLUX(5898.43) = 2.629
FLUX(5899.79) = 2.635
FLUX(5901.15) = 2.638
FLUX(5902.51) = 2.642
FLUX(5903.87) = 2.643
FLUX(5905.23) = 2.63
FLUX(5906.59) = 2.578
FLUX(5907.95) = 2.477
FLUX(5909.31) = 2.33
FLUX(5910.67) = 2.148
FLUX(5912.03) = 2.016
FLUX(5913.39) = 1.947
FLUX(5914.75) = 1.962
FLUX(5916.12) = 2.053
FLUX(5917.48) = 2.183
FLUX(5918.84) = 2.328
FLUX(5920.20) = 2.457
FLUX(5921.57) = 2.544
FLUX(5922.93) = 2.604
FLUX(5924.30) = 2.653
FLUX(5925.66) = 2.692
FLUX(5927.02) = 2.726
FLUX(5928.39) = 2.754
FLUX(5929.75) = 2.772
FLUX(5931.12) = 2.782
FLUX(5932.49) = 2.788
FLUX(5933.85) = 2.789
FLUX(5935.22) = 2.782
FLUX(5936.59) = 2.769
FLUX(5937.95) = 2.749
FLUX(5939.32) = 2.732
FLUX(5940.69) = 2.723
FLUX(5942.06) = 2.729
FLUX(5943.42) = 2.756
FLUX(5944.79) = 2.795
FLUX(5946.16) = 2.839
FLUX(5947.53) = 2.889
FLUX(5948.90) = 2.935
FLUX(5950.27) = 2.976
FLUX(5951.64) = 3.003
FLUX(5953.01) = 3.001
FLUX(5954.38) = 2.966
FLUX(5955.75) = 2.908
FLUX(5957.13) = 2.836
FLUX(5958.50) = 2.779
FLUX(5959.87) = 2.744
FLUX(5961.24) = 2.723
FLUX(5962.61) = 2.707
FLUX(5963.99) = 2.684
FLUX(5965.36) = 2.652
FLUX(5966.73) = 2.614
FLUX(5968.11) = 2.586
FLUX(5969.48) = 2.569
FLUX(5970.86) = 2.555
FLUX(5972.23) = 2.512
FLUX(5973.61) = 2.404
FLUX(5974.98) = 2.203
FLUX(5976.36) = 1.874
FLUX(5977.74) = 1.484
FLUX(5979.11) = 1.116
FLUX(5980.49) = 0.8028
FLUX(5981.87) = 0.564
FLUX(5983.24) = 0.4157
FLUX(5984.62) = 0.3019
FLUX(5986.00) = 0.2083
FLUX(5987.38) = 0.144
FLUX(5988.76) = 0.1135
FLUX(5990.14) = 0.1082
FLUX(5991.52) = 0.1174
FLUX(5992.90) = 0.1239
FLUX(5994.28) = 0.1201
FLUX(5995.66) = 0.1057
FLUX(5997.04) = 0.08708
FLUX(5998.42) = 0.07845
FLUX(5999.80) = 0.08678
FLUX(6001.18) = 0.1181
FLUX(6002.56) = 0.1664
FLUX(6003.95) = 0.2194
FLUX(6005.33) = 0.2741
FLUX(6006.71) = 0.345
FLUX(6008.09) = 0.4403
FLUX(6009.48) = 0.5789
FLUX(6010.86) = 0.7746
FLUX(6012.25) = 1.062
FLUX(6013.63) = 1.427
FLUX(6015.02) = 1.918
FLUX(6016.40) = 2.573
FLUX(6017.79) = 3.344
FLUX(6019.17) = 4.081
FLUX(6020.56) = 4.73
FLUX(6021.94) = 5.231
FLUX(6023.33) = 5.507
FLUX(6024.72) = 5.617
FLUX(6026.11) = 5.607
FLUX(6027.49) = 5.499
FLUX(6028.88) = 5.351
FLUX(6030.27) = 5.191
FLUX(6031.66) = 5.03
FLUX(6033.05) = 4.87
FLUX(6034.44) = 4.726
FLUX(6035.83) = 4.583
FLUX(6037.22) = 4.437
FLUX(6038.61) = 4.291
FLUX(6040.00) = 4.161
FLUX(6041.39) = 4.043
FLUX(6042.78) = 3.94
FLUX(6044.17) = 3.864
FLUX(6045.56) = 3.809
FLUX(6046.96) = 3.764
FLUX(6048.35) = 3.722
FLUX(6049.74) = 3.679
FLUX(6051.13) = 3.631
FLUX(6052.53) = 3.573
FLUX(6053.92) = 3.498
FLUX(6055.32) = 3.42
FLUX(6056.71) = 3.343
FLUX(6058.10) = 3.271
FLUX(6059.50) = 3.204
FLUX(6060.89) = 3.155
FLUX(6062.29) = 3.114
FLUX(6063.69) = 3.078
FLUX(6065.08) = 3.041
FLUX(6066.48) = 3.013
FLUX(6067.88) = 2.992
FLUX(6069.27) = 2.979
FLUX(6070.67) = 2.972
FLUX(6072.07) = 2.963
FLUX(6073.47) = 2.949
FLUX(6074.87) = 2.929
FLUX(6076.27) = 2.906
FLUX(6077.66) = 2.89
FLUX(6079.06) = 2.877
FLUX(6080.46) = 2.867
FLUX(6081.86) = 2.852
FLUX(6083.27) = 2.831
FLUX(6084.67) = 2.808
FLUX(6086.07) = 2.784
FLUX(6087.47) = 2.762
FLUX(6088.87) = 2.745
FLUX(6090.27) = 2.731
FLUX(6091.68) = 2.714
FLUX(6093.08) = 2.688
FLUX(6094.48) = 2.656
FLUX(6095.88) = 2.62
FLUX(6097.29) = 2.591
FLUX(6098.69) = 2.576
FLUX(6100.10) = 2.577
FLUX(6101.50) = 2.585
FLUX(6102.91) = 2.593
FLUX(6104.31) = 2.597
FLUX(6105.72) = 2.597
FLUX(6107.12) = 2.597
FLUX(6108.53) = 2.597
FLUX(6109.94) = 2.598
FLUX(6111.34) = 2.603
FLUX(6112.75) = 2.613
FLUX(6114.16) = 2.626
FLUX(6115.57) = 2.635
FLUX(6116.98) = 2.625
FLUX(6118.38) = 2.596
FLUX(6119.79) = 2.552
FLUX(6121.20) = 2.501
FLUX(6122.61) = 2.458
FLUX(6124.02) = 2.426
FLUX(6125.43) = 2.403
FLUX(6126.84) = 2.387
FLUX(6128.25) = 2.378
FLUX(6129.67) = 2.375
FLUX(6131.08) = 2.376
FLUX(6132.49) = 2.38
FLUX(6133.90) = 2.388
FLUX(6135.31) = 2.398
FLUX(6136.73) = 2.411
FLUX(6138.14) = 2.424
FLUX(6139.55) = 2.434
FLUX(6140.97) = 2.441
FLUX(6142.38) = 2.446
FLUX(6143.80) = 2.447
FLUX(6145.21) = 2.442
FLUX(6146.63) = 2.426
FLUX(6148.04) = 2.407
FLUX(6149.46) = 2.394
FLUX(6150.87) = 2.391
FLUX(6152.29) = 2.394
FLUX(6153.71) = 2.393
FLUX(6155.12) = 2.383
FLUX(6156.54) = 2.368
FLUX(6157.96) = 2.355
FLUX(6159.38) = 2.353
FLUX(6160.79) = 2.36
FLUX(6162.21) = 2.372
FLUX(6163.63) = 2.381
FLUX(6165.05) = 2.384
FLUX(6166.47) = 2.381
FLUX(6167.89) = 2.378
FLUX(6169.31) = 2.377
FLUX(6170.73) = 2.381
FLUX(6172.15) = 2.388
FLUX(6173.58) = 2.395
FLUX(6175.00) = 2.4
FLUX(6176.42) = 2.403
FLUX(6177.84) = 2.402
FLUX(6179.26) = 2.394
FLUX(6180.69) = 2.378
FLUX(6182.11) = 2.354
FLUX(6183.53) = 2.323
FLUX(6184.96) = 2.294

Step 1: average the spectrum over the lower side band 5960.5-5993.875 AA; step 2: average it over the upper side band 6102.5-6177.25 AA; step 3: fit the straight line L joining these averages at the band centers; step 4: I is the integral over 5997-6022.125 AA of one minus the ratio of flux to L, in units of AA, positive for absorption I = 4.4 AA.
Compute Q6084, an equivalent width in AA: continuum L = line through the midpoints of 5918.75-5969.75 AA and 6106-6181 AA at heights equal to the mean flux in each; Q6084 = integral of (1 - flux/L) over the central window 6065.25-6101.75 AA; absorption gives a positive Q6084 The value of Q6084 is -3.95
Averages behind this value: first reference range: 2.75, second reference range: 2.44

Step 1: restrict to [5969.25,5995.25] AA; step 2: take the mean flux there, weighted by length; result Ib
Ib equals 1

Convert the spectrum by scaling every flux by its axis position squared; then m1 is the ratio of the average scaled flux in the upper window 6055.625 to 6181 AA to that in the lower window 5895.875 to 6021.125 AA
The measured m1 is 1.38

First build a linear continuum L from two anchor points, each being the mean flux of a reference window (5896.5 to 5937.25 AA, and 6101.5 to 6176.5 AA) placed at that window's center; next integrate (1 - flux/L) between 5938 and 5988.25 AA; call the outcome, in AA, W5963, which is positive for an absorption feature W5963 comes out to 5.34 AA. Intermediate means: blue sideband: 2.52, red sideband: 2.45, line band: 2.24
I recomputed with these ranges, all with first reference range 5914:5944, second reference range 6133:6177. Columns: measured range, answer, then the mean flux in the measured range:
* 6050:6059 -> -3.5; 3.46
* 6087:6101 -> -1.2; 2.66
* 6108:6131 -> -0.8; 2.52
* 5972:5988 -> 8.9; 1.13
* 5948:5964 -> -1.8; 2.86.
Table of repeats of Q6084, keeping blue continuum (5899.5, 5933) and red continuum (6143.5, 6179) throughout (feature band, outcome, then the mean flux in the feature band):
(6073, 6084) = -2.12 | 2.89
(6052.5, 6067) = -4.83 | 3.23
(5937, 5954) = -2.62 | 2.85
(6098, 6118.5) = -1.64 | 2.6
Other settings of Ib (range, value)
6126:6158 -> 2.4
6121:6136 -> 2.4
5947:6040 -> 2.3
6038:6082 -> 3.34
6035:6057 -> 3.87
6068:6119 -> 2.73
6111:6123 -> 2.58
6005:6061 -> 3.58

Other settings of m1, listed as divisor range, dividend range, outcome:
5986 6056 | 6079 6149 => 0.99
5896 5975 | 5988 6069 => 1.10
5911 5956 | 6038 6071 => 1.37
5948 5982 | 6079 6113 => 1.15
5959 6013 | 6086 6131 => 2.45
